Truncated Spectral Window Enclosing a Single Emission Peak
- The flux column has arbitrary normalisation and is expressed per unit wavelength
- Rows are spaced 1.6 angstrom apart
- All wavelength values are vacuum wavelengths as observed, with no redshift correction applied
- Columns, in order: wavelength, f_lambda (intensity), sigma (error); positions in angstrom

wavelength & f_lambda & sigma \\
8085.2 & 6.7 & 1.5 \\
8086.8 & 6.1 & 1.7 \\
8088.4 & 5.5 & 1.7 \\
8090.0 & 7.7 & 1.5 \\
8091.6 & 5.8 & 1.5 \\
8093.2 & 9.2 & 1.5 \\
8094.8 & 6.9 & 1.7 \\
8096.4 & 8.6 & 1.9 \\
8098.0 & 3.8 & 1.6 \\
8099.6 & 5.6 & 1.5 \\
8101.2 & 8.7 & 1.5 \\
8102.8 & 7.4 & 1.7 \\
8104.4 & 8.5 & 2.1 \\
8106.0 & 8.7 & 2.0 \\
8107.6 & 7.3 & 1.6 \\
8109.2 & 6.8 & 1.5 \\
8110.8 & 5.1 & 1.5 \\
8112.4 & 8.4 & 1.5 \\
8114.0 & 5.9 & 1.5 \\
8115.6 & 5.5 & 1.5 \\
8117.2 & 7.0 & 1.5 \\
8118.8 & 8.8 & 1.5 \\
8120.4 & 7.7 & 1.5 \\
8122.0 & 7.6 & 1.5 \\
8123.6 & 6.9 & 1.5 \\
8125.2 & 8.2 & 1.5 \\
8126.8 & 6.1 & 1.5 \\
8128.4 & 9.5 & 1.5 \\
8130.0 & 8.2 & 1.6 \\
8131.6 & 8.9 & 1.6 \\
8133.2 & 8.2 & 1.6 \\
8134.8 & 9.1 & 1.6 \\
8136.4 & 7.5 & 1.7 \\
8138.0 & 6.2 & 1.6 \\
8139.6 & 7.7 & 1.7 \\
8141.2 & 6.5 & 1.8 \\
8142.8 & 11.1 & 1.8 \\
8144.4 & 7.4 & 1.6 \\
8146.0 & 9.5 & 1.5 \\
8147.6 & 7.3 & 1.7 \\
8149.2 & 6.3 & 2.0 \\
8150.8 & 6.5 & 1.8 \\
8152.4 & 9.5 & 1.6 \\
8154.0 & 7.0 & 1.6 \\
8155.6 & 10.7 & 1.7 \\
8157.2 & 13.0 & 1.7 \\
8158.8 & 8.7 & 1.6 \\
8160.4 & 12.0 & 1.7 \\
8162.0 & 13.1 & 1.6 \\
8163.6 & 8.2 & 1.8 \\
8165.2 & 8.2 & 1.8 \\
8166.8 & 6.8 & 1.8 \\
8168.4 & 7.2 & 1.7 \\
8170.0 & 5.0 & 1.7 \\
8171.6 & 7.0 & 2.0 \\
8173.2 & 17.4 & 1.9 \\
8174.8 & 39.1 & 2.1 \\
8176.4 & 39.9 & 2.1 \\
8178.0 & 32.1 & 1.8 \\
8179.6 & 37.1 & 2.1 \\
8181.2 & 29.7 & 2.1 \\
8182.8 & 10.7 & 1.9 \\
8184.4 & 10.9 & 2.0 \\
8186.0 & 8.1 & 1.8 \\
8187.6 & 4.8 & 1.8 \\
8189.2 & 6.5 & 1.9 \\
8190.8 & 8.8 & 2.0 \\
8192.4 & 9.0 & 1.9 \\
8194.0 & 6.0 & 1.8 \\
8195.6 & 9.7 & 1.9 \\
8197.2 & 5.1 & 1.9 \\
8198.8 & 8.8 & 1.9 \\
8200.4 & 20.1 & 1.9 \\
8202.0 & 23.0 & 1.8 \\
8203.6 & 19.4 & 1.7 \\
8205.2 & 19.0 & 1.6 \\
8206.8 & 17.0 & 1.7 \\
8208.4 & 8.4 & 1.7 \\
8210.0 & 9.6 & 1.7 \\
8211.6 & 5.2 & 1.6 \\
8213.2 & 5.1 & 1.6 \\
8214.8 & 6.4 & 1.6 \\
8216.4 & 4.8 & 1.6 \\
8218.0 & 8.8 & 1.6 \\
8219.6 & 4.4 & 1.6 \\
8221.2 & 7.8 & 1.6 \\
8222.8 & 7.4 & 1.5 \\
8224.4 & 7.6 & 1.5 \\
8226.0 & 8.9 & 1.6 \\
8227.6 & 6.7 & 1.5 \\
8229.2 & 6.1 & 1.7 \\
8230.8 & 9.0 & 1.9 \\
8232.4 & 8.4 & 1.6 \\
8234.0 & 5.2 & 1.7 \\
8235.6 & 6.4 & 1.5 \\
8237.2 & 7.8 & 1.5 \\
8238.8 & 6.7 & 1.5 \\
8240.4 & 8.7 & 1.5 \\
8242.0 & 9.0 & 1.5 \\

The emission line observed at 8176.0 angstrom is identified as H-alpha 6563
